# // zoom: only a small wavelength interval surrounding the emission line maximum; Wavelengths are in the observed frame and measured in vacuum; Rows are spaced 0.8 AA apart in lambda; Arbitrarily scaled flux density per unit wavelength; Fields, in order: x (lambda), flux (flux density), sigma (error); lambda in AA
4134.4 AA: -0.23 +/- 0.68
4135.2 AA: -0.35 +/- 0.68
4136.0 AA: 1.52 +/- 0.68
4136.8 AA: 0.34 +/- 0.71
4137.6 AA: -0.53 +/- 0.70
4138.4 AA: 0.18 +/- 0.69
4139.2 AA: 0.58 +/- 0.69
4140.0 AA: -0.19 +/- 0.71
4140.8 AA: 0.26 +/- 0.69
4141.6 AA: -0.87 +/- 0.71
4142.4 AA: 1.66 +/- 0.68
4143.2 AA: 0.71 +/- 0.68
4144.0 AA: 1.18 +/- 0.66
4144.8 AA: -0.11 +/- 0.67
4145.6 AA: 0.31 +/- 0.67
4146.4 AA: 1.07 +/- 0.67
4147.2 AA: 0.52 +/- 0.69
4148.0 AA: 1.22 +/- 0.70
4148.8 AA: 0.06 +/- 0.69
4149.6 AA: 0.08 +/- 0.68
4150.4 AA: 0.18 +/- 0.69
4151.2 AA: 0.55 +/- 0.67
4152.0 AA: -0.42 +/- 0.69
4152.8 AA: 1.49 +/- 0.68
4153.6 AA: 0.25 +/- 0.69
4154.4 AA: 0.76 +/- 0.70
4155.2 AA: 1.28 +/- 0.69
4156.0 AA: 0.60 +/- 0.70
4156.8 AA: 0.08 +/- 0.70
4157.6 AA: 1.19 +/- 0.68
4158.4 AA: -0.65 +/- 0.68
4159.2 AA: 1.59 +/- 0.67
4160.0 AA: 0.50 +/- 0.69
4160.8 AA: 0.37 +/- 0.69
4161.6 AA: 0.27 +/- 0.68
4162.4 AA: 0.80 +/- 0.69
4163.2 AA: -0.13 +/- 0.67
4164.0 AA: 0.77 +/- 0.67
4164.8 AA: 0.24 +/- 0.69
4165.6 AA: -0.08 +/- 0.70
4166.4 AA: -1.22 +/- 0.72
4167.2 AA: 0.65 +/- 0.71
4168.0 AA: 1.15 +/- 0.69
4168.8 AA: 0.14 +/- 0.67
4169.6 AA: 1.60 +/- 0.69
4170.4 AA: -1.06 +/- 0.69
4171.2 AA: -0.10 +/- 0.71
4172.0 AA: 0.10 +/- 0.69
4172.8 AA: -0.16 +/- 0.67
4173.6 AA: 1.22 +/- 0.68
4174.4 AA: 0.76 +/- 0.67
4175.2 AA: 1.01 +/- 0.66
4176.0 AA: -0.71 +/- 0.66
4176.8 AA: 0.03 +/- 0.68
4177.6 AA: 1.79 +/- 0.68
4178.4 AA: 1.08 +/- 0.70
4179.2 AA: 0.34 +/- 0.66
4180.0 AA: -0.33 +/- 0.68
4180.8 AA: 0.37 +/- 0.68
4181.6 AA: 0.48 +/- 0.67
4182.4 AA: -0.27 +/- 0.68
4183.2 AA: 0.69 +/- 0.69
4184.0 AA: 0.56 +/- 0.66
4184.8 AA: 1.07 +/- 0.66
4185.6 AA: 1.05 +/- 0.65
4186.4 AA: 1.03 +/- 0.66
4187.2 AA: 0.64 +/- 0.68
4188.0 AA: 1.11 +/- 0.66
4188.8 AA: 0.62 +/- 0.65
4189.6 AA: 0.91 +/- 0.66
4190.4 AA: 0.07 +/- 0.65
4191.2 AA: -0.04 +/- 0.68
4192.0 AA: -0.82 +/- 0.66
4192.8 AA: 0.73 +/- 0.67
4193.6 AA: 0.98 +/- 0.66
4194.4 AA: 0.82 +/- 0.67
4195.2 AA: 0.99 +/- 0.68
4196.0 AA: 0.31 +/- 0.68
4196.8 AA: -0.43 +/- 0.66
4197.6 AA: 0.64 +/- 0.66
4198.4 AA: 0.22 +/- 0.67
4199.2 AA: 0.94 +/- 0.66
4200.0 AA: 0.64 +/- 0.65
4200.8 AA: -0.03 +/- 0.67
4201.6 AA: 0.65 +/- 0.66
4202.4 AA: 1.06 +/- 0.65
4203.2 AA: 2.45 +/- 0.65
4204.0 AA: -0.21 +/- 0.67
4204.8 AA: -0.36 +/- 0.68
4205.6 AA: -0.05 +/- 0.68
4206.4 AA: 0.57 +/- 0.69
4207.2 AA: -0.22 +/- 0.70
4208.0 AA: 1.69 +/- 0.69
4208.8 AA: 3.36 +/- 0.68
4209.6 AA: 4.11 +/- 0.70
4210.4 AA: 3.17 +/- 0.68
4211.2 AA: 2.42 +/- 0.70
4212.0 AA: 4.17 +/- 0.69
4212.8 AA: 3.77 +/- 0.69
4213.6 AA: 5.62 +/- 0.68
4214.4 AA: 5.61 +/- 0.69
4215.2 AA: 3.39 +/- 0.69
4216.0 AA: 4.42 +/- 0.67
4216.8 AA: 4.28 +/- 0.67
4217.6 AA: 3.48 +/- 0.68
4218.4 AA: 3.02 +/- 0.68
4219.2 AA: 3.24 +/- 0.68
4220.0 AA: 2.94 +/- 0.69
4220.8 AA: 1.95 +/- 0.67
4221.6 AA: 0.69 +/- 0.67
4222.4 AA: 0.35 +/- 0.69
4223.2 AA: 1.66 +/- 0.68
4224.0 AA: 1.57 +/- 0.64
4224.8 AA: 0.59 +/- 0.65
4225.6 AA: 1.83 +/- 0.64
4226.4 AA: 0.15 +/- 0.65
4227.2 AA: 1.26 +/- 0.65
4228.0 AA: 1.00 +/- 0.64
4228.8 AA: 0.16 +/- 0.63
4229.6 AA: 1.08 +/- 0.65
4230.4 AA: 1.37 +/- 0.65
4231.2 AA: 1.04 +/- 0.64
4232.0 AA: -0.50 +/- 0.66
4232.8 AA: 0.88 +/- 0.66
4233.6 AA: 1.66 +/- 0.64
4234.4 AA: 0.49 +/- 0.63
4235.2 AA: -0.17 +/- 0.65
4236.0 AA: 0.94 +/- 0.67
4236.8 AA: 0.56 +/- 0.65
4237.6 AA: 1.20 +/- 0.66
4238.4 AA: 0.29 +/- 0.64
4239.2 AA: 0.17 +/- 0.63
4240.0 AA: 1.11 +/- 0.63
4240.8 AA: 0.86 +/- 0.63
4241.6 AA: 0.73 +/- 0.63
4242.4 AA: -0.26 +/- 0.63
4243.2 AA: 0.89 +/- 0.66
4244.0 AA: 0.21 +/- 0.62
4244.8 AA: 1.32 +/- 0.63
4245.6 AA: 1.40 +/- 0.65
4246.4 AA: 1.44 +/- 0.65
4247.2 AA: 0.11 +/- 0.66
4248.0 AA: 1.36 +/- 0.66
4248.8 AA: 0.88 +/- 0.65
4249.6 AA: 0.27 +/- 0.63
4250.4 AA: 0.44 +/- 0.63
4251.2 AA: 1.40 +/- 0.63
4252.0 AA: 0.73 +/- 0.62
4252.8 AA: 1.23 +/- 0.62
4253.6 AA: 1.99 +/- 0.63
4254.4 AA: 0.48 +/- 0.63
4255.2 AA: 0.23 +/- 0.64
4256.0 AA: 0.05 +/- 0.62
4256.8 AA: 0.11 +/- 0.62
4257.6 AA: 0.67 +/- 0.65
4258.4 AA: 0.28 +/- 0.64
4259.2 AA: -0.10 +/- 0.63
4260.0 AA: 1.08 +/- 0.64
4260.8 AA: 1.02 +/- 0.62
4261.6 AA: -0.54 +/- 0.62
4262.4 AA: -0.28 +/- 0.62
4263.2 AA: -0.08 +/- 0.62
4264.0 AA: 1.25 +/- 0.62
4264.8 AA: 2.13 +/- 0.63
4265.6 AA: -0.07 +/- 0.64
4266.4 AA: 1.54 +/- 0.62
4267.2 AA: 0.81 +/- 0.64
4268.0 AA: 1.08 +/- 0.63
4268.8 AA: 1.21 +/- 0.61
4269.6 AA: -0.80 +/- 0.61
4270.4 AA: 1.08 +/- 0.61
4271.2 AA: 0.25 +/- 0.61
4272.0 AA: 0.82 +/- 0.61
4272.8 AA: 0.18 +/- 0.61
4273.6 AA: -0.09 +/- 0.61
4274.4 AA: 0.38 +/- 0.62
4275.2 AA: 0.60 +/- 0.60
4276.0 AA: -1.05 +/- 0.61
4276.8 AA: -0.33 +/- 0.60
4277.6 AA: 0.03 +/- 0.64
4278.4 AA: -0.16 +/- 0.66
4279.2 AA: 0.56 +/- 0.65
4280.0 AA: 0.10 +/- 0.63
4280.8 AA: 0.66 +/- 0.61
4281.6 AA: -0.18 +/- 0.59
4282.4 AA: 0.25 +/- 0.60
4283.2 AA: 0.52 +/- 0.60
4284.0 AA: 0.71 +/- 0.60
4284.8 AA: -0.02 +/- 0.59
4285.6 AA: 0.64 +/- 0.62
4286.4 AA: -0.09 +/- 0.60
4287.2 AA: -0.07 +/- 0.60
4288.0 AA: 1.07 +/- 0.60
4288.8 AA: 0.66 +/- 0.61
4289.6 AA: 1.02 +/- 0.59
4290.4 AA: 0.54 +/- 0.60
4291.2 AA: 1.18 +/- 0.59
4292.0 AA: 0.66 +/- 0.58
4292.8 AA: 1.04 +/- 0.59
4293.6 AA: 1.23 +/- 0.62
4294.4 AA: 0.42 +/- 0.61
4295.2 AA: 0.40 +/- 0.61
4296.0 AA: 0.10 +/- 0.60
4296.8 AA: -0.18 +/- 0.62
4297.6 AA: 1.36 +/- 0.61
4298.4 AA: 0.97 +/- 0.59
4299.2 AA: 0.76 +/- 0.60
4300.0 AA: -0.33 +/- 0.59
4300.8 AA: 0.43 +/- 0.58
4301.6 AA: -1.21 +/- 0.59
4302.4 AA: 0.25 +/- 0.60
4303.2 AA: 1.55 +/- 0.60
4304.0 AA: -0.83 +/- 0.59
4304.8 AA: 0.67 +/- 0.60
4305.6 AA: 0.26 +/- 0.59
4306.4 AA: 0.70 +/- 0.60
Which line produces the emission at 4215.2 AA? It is Lyman alpha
